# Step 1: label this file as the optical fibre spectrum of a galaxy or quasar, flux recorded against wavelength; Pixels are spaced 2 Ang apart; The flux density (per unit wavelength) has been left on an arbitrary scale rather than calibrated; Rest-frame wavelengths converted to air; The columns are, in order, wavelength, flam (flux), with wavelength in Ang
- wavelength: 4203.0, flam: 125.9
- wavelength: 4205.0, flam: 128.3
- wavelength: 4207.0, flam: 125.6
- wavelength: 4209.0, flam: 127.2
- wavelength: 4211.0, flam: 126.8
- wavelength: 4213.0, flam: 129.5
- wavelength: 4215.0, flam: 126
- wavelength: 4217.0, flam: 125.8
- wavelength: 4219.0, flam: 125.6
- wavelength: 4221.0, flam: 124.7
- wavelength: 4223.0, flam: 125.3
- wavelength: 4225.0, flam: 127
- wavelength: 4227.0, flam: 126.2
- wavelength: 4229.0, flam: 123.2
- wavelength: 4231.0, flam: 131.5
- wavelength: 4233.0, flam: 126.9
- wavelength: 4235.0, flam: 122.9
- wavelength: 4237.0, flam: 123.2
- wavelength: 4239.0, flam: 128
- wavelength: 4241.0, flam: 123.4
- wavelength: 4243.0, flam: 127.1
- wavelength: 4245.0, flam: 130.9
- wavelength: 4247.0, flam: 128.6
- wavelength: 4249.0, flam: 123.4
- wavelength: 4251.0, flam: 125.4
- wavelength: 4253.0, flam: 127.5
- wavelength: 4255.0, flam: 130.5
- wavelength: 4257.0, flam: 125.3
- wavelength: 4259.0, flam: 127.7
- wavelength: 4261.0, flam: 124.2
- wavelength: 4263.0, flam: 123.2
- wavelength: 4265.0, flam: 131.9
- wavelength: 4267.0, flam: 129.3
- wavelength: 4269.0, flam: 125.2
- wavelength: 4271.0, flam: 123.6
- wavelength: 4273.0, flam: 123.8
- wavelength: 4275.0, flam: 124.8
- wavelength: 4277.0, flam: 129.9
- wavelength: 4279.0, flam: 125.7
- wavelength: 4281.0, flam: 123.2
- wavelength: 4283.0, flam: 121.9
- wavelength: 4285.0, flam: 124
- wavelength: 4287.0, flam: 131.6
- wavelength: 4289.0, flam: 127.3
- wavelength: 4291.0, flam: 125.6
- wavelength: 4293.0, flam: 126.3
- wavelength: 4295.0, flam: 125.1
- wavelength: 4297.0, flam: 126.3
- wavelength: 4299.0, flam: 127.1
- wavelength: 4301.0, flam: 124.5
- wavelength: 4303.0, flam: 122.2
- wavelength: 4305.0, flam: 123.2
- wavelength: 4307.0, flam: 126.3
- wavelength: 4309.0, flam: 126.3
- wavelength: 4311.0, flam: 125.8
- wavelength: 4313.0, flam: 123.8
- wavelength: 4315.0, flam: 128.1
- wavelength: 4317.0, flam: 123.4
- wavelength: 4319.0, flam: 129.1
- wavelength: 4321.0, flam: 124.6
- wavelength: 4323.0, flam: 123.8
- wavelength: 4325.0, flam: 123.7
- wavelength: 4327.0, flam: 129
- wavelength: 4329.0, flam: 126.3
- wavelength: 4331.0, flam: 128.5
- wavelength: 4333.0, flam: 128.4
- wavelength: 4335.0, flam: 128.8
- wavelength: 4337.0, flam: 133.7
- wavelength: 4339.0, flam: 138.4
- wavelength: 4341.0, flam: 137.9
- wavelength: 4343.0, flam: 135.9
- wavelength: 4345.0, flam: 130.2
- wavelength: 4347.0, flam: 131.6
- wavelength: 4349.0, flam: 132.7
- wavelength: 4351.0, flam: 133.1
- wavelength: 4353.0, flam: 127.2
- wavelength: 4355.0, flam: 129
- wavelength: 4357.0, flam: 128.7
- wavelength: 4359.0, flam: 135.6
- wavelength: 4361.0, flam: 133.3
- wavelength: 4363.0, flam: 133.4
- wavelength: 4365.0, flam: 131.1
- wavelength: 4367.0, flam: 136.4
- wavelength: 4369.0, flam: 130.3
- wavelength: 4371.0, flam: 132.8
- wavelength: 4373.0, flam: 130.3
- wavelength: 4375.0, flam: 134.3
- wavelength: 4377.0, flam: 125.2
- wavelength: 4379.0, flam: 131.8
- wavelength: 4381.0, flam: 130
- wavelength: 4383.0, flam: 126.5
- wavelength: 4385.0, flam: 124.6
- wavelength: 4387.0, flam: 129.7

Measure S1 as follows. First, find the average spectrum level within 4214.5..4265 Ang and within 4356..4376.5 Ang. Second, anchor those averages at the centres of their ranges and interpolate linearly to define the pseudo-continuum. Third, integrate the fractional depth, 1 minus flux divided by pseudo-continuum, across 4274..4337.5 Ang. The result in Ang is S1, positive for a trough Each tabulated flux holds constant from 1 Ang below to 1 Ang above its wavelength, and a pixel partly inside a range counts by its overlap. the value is 1.6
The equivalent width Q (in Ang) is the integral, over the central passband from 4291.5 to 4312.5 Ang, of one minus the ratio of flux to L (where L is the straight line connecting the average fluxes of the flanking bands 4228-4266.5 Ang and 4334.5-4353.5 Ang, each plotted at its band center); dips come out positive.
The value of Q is 0.8 Ang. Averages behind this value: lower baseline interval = 127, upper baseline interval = 133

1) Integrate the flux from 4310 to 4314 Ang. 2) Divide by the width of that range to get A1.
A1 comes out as 125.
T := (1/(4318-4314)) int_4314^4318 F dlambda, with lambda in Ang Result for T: 126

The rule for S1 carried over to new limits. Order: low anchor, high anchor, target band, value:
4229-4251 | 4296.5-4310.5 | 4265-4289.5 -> -0.1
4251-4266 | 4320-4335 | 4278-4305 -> 0.3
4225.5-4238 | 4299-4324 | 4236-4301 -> -0.4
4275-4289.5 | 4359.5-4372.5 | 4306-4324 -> 0.4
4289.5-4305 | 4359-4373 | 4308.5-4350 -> -0.1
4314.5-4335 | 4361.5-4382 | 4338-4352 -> -0.6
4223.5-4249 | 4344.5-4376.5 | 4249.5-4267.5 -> 0.0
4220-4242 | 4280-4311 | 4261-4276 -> 0.0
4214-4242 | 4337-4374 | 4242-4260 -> -0.1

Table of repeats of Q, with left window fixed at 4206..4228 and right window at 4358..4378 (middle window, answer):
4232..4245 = 0.2 Ang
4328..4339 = 0.1 Ang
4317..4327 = 0.4 Ang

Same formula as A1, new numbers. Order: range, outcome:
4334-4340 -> 134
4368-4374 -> 131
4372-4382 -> 130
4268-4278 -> 125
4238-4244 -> 126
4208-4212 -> 127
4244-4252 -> 127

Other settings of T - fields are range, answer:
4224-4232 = 127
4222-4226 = 126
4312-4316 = 126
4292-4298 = 126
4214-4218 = 126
